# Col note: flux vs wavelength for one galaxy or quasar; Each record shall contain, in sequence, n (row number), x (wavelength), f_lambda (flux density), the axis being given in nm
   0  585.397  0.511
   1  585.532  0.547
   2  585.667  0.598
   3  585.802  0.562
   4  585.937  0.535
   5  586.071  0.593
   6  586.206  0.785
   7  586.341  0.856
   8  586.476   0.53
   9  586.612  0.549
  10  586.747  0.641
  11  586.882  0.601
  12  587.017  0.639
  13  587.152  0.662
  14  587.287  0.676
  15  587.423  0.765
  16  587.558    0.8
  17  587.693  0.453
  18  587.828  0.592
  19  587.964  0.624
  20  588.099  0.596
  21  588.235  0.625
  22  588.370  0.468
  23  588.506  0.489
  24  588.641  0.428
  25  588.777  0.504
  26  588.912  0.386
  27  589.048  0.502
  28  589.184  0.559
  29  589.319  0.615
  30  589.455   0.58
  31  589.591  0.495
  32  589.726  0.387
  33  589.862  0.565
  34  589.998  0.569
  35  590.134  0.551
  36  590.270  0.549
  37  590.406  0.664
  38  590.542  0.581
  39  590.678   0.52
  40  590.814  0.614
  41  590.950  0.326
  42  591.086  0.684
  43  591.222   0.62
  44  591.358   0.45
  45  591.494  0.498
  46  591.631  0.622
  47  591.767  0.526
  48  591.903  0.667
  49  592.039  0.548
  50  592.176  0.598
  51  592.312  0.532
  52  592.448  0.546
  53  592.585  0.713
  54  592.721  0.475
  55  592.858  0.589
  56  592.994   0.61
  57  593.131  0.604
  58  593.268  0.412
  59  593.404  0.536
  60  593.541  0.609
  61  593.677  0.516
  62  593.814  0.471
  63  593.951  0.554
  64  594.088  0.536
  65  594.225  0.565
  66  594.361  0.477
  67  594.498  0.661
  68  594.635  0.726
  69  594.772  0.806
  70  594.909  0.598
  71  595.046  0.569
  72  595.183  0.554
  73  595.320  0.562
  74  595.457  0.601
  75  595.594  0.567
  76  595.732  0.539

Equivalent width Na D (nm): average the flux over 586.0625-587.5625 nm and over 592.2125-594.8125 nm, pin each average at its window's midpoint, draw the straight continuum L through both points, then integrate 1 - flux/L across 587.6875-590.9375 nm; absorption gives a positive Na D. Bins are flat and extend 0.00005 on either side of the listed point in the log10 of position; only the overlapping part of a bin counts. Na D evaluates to 0.51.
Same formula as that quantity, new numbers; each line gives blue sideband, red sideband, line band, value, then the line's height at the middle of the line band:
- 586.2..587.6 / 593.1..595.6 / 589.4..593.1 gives 0.34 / 0.617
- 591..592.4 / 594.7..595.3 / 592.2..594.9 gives 0.12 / 0.602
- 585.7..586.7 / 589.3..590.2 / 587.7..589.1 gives 0.13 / 0.57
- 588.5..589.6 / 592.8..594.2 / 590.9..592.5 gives -0.07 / 0.529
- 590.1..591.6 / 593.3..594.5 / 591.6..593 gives -0.09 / 0.545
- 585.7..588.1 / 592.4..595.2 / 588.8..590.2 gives 0.22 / 0.615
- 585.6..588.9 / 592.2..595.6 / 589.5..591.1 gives 0.14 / 0.591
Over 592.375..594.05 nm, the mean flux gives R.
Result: 0.552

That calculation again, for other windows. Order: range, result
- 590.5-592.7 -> 0.563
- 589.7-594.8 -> 0.565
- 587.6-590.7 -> 0.537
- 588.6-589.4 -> 0.503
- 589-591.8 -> 0.547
